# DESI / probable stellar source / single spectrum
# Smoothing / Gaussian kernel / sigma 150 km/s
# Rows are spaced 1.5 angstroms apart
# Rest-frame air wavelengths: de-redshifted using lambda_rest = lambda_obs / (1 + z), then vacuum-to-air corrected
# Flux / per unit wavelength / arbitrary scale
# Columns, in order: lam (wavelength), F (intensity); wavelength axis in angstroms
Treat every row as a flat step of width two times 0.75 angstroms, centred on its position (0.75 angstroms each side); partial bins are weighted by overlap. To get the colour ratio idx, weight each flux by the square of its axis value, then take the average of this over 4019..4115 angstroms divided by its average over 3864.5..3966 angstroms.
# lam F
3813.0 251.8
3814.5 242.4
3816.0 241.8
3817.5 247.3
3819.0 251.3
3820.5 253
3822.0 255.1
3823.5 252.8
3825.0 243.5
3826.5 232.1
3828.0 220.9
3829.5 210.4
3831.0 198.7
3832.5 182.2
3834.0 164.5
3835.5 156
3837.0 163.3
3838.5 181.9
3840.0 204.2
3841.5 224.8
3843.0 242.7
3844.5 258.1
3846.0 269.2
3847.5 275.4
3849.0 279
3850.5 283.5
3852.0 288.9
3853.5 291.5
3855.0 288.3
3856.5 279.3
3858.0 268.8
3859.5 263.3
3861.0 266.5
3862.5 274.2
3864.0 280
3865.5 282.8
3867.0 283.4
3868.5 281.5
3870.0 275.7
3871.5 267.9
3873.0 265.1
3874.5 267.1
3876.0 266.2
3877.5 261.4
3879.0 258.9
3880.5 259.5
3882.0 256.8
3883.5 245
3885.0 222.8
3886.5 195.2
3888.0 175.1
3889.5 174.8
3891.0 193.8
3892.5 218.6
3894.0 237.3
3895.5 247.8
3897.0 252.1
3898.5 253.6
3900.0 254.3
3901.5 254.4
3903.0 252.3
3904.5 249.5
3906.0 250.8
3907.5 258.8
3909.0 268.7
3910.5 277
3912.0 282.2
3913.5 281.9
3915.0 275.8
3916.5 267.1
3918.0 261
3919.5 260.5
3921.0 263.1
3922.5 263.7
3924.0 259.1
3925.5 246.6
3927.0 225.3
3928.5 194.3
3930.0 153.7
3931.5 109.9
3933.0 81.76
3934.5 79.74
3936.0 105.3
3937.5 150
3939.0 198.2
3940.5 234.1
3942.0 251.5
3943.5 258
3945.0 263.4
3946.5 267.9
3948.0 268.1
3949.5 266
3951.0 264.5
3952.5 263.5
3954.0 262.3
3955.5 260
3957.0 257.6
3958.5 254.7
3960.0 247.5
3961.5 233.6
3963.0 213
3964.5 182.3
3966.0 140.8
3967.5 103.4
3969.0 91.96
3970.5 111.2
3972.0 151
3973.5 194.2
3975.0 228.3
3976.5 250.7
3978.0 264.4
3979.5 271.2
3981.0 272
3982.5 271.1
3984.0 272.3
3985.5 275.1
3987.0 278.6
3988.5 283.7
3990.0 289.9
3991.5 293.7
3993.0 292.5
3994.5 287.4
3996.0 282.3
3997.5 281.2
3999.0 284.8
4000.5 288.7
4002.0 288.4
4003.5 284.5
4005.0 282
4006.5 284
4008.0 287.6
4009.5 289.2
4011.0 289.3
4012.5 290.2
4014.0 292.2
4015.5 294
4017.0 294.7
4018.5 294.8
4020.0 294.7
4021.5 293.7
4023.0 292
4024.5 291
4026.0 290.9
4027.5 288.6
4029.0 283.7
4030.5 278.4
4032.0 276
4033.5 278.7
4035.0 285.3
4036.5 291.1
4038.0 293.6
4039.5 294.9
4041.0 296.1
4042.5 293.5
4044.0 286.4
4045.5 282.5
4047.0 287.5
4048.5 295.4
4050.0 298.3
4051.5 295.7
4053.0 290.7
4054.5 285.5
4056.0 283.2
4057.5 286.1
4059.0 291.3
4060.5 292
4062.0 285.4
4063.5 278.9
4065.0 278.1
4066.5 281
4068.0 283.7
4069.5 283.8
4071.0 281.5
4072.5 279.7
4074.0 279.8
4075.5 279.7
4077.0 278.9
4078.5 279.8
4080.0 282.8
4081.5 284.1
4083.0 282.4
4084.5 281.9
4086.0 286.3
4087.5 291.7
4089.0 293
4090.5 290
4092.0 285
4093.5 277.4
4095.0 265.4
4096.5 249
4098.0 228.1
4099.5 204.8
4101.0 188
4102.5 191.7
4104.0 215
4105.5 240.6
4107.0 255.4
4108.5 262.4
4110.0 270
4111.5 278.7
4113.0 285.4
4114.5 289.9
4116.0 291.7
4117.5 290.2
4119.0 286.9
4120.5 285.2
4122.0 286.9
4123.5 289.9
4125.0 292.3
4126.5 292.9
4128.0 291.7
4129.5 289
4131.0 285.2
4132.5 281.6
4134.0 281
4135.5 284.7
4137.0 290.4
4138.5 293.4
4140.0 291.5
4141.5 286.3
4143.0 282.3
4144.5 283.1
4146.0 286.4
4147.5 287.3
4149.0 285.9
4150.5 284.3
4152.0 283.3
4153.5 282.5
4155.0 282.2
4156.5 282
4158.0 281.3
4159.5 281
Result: 1.3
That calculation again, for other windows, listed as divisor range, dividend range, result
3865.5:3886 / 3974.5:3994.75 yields 1.10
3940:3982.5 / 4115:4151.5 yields 1.38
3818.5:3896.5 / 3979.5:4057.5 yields 1.28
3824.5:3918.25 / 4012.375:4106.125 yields 1.24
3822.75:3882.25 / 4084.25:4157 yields 1.26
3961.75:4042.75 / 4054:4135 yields 1.09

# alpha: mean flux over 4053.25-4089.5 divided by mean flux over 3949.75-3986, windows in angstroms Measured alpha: 1.27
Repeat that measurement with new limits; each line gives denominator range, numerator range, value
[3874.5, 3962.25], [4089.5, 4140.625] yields 1.15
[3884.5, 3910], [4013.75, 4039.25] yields 1.24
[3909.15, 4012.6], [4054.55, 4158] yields 1.16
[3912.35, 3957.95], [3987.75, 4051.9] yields 1.27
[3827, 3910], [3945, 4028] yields 1.06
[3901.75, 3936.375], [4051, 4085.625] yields 1.25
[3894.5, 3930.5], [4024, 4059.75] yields 1.14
